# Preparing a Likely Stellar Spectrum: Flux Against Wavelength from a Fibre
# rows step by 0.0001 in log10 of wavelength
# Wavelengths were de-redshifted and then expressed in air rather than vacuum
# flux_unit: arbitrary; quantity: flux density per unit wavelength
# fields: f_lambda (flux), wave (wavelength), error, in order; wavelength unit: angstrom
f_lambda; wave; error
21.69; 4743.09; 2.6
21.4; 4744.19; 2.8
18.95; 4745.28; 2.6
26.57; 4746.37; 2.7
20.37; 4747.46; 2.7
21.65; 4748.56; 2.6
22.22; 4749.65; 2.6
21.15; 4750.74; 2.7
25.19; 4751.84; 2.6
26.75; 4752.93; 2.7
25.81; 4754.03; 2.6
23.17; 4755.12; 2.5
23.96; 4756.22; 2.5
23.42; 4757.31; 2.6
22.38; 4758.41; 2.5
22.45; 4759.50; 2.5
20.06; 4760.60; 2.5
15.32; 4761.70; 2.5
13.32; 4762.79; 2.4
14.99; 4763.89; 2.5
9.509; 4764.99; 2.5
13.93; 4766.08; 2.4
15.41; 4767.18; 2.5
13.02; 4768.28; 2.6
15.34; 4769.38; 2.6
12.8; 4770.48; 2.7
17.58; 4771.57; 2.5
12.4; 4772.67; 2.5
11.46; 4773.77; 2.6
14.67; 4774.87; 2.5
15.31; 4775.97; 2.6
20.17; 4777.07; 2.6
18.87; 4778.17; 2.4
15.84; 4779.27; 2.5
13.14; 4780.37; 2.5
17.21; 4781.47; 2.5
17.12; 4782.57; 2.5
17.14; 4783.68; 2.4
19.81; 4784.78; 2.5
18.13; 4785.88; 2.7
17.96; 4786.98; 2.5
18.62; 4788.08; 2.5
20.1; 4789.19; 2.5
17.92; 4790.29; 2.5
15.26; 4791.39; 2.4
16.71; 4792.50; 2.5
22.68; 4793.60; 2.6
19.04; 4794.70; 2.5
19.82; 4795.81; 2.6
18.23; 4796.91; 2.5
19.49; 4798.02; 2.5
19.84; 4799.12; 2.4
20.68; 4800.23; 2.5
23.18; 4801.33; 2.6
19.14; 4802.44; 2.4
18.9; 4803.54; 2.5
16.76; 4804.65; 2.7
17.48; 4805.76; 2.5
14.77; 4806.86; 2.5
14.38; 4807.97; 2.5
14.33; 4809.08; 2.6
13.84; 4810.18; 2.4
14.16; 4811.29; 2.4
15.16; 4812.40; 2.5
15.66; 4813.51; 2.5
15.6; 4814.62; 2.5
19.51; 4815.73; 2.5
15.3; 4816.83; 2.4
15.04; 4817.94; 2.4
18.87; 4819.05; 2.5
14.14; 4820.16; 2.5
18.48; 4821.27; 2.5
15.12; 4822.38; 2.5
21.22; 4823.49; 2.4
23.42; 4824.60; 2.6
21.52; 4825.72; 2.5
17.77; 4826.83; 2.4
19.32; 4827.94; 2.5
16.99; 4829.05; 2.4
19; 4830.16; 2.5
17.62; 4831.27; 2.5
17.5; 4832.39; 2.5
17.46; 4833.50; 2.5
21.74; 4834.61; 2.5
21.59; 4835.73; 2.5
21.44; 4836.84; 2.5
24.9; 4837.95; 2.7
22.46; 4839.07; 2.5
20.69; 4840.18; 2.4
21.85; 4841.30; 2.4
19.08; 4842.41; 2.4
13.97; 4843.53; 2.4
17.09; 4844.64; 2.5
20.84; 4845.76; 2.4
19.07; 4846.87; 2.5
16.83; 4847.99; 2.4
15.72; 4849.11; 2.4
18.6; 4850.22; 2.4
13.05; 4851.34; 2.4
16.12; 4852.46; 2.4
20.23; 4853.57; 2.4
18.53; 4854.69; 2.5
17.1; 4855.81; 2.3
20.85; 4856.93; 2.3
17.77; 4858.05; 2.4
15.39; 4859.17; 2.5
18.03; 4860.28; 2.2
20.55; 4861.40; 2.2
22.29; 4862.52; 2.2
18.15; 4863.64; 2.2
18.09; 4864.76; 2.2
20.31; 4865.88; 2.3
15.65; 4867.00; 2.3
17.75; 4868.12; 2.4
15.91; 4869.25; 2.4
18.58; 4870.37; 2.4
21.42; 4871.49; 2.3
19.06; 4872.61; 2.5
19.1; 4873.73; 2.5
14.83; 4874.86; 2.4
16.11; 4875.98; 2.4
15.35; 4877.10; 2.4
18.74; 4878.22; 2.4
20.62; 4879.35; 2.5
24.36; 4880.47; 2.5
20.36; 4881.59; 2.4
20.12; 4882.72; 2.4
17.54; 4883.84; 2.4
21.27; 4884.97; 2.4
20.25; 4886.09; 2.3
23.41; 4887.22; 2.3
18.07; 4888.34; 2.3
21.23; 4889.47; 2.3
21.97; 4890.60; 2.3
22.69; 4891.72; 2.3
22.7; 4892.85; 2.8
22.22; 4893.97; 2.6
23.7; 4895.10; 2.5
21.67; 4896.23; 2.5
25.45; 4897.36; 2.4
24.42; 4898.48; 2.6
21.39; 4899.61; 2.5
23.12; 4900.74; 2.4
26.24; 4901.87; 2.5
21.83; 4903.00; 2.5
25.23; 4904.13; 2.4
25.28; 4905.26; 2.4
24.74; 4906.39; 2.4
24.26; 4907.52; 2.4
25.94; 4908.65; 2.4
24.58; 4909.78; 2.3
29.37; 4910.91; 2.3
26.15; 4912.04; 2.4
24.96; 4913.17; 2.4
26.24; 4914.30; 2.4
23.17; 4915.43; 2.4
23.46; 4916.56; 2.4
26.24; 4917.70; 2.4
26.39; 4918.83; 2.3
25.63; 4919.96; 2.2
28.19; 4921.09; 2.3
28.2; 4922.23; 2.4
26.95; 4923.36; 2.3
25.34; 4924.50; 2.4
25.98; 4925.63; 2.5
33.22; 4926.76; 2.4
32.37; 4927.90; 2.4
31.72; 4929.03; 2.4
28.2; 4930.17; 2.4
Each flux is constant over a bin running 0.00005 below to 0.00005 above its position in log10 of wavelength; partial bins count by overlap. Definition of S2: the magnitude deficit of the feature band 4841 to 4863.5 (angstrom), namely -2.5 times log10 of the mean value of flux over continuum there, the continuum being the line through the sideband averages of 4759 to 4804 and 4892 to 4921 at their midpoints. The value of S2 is 0.18 mag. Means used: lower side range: 17.1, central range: 18.1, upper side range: 24.6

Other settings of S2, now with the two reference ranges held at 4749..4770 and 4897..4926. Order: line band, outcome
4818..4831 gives 0.180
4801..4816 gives 0.276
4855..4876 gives 0.271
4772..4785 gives 0.246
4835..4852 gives 0.181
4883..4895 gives 0.154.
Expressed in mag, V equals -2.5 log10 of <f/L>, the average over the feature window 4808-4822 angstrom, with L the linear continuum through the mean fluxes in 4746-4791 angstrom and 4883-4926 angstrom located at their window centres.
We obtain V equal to 0.272 mag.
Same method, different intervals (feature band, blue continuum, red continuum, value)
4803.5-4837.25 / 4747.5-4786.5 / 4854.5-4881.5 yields 0.049 mag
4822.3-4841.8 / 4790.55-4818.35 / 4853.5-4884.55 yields -0.128 mag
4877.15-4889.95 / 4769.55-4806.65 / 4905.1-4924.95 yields 0.172 mag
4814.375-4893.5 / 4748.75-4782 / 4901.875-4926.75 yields 0.191 mag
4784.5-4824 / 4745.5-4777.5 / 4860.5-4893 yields 0.078 mag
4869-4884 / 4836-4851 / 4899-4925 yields 0.182 mag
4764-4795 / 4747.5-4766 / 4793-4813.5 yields 0.174 mag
